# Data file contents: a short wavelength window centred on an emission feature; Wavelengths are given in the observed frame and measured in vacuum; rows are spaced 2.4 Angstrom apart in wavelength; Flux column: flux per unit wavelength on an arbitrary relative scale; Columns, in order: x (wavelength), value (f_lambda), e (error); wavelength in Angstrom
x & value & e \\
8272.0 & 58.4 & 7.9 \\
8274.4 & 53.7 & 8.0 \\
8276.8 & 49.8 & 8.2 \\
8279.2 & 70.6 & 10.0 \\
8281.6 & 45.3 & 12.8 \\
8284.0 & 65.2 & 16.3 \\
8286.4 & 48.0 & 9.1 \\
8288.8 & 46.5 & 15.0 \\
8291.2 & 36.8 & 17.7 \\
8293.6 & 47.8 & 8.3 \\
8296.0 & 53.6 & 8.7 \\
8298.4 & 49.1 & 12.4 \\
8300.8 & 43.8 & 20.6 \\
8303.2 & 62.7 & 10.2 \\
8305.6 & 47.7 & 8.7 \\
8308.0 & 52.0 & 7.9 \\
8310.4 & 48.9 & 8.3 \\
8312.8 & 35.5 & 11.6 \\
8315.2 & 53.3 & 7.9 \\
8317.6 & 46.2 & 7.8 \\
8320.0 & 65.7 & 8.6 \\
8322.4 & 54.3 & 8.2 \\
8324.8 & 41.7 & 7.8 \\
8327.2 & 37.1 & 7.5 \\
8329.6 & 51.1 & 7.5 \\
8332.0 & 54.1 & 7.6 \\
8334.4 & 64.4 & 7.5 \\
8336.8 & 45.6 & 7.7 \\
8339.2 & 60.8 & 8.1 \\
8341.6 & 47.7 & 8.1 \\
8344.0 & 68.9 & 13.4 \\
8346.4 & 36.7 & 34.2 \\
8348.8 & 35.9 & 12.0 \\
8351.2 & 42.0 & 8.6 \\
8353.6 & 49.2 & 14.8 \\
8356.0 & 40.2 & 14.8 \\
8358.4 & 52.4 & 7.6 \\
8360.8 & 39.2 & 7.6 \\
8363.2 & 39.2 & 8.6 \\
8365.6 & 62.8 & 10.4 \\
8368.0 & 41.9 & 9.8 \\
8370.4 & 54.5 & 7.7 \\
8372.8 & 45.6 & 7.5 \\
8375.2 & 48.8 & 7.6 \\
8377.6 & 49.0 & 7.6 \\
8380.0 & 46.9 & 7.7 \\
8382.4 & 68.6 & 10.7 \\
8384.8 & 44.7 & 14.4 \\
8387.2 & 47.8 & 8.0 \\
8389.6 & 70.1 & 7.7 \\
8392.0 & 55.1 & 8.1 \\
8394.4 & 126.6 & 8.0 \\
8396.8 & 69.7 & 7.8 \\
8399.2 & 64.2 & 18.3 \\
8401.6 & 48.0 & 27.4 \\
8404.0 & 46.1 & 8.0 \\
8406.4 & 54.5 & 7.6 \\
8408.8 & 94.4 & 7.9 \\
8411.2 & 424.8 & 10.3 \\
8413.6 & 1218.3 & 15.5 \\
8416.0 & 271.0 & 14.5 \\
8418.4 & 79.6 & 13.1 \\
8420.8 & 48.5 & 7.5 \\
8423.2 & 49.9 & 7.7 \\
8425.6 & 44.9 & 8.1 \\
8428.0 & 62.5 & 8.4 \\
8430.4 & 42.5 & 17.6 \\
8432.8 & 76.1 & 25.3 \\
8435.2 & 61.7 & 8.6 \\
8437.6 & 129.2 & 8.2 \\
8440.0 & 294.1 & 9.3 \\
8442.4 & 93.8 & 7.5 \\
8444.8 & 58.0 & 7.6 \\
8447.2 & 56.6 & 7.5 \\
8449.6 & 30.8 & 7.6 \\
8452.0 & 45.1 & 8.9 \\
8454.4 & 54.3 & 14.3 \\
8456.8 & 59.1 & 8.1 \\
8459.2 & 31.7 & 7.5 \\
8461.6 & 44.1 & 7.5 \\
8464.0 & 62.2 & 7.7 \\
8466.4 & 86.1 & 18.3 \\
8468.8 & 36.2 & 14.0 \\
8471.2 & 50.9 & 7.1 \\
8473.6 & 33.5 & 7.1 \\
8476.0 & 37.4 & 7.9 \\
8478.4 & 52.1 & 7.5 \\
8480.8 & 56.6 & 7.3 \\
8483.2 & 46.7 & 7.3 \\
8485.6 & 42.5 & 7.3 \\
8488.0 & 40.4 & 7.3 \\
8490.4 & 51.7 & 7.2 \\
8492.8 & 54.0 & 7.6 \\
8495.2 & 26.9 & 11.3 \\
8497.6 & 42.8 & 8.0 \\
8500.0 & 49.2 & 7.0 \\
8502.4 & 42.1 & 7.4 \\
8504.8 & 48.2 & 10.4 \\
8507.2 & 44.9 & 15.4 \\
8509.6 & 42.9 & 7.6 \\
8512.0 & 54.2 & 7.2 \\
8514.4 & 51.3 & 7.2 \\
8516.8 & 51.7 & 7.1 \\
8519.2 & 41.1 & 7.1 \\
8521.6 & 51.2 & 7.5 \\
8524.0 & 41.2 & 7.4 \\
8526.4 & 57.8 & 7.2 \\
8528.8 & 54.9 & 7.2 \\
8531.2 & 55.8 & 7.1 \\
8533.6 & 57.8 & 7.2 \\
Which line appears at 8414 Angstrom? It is H-alpha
